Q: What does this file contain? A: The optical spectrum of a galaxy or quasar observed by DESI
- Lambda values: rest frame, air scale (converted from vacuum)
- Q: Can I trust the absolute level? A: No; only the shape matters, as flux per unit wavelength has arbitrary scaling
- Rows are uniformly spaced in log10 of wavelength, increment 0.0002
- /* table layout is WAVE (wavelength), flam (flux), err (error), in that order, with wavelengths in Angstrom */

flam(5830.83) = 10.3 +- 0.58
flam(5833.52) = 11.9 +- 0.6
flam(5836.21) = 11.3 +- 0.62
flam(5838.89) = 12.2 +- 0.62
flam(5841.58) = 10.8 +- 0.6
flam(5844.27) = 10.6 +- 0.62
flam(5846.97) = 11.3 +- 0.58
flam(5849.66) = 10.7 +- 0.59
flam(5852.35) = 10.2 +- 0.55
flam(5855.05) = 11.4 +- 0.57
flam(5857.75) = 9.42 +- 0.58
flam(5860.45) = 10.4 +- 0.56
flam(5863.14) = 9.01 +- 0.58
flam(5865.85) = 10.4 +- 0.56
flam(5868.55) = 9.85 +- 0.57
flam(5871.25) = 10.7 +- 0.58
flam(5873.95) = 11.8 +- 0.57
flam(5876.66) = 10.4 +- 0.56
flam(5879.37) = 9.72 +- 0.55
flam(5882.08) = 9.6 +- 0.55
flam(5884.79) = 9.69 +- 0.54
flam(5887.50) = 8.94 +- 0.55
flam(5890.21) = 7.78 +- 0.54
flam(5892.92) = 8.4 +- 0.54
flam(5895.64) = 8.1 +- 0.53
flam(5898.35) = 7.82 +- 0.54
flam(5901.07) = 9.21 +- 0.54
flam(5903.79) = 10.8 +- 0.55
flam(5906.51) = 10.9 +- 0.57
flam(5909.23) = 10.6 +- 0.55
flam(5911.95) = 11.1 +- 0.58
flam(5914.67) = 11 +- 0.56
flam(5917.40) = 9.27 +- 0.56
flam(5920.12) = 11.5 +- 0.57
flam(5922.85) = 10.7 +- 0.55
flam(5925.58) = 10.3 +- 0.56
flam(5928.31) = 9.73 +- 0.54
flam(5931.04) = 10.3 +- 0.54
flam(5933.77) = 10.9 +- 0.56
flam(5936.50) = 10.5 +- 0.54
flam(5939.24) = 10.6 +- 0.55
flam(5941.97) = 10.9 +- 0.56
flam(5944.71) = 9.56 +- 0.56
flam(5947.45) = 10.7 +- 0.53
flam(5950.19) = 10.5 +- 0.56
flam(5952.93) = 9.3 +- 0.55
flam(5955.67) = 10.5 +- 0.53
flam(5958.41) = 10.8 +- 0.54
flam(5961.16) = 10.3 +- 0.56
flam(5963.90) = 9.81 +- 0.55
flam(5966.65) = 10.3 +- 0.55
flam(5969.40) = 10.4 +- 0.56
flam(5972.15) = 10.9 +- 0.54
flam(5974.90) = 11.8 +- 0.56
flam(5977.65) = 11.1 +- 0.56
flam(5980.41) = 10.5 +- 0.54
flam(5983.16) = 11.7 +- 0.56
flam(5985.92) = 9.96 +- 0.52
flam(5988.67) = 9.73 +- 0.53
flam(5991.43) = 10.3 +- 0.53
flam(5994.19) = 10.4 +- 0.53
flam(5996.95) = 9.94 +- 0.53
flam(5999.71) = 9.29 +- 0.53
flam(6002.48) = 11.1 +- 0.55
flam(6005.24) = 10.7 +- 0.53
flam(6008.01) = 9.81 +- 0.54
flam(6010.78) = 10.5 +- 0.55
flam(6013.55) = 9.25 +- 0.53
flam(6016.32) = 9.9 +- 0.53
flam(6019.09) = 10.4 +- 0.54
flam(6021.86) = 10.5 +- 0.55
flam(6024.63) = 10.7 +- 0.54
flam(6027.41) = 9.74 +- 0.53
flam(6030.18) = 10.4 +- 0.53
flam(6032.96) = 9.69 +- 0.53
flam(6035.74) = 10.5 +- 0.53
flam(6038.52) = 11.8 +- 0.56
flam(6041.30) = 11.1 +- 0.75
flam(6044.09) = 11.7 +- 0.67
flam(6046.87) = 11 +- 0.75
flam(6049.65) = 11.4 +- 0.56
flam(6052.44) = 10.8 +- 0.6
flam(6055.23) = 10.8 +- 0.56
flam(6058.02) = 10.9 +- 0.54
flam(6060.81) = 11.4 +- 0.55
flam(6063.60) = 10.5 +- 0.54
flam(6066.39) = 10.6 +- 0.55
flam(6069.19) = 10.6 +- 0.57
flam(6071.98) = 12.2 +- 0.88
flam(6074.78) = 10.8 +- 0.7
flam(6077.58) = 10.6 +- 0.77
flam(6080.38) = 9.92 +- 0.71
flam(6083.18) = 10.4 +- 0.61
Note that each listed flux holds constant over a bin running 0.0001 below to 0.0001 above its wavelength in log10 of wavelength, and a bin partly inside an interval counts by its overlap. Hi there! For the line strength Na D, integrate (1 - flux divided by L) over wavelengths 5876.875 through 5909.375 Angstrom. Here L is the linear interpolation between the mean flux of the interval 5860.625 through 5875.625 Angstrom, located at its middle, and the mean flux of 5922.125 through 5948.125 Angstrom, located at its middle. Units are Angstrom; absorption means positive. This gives 3.41 Angstrom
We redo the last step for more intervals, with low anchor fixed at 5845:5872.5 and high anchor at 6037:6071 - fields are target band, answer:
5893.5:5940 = 1.7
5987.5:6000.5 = 1.1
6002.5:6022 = 1.3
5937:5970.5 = 1.2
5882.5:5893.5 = 1.7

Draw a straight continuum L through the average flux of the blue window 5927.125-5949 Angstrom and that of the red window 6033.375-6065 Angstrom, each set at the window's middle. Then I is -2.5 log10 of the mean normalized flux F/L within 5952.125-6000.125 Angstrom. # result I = 0.02 mag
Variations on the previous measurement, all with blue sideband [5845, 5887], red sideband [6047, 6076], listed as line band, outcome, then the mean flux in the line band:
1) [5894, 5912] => 0.08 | 9.67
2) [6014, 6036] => 0.07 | 10.2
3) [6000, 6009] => 0.04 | 10.4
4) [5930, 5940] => 0.00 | 10.6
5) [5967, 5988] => -0.02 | 10.8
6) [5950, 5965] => 0.04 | 10.2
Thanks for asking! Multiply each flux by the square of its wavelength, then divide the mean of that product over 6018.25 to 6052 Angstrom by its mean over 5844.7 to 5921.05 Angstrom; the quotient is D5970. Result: 1.1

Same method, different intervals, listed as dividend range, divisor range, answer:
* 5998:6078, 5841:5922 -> 1.12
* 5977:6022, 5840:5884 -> 1.04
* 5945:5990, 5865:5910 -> 1.12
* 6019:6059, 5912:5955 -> 1.07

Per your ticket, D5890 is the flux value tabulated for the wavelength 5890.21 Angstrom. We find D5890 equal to 7.78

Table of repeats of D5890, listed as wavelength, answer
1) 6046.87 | 11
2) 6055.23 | 10.8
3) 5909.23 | 10.6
